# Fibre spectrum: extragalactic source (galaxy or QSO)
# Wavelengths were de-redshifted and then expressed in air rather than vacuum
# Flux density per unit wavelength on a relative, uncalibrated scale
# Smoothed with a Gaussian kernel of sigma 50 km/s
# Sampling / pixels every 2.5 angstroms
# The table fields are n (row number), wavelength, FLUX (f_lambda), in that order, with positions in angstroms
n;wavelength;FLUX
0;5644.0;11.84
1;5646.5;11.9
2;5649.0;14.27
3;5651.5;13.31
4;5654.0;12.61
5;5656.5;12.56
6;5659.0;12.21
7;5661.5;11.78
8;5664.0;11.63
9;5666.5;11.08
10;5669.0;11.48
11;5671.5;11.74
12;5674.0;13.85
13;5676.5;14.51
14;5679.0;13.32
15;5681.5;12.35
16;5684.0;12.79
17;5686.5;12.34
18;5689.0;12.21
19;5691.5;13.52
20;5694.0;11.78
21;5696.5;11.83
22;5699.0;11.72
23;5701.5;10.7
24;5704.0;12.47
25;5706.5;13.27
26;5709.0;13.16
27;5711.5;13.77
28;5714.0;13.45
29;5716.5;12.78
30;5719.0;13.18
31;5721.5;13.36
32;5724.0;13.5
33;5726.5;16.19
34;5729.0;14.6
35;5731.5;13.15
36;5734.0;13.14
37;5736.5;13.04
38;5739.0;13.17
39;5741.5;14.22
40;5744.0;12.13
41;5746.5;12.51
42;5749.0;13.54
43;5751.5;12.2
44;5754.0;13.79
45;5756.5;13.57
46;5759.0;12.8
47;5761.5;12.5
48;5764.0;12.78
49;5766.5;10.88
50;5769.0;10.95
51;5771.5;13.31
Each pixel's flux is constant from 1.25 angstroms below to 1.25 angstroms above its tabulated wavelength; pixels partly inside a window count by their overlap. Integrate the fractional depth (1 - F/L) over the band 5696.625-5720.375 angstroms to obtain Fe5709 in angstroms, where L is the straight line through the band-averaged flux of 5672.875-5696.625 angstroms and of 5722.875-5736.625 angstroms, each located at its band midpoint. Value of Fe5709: 1.4 angstroms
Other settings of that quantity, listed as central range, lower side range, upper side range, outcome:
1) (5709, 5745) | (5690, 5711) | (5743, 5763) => -2.6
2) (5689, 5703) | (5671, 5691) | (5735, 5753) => 1.1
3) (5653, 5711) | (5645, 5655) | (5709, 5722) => 3.3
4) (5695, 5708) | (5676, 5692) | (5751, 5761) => 0.9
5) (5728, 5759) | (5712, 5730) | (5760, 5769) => -0.9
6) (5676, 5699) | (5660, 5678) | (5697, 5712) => -0.5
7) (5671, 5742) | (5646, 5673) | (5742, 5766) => -2.9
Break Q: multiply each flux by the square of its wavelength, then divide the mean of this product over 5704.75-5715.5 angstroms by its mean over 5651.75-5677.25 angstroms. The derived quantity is 1.1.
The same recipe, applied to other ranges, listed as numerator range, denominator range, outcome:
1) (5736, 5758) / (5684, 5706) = 1.10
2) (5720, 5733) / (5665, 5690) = 1.14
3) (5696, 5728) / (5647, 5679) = 1.06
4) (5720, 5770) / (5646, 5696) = 1.07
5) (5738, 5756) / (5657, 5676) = 1.11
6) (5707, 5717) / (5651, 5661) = 1.08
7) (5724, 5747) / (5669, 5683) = 1.07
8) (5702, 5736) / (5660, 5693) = 1.09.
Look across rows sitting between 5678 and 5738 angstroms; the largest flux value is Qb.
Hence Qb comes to 16.19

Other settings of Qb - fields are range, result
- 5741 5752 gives 14.22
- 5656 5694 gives 14.51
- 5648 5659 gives 14.27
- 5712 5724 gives 13.5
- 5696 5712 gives 13.77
